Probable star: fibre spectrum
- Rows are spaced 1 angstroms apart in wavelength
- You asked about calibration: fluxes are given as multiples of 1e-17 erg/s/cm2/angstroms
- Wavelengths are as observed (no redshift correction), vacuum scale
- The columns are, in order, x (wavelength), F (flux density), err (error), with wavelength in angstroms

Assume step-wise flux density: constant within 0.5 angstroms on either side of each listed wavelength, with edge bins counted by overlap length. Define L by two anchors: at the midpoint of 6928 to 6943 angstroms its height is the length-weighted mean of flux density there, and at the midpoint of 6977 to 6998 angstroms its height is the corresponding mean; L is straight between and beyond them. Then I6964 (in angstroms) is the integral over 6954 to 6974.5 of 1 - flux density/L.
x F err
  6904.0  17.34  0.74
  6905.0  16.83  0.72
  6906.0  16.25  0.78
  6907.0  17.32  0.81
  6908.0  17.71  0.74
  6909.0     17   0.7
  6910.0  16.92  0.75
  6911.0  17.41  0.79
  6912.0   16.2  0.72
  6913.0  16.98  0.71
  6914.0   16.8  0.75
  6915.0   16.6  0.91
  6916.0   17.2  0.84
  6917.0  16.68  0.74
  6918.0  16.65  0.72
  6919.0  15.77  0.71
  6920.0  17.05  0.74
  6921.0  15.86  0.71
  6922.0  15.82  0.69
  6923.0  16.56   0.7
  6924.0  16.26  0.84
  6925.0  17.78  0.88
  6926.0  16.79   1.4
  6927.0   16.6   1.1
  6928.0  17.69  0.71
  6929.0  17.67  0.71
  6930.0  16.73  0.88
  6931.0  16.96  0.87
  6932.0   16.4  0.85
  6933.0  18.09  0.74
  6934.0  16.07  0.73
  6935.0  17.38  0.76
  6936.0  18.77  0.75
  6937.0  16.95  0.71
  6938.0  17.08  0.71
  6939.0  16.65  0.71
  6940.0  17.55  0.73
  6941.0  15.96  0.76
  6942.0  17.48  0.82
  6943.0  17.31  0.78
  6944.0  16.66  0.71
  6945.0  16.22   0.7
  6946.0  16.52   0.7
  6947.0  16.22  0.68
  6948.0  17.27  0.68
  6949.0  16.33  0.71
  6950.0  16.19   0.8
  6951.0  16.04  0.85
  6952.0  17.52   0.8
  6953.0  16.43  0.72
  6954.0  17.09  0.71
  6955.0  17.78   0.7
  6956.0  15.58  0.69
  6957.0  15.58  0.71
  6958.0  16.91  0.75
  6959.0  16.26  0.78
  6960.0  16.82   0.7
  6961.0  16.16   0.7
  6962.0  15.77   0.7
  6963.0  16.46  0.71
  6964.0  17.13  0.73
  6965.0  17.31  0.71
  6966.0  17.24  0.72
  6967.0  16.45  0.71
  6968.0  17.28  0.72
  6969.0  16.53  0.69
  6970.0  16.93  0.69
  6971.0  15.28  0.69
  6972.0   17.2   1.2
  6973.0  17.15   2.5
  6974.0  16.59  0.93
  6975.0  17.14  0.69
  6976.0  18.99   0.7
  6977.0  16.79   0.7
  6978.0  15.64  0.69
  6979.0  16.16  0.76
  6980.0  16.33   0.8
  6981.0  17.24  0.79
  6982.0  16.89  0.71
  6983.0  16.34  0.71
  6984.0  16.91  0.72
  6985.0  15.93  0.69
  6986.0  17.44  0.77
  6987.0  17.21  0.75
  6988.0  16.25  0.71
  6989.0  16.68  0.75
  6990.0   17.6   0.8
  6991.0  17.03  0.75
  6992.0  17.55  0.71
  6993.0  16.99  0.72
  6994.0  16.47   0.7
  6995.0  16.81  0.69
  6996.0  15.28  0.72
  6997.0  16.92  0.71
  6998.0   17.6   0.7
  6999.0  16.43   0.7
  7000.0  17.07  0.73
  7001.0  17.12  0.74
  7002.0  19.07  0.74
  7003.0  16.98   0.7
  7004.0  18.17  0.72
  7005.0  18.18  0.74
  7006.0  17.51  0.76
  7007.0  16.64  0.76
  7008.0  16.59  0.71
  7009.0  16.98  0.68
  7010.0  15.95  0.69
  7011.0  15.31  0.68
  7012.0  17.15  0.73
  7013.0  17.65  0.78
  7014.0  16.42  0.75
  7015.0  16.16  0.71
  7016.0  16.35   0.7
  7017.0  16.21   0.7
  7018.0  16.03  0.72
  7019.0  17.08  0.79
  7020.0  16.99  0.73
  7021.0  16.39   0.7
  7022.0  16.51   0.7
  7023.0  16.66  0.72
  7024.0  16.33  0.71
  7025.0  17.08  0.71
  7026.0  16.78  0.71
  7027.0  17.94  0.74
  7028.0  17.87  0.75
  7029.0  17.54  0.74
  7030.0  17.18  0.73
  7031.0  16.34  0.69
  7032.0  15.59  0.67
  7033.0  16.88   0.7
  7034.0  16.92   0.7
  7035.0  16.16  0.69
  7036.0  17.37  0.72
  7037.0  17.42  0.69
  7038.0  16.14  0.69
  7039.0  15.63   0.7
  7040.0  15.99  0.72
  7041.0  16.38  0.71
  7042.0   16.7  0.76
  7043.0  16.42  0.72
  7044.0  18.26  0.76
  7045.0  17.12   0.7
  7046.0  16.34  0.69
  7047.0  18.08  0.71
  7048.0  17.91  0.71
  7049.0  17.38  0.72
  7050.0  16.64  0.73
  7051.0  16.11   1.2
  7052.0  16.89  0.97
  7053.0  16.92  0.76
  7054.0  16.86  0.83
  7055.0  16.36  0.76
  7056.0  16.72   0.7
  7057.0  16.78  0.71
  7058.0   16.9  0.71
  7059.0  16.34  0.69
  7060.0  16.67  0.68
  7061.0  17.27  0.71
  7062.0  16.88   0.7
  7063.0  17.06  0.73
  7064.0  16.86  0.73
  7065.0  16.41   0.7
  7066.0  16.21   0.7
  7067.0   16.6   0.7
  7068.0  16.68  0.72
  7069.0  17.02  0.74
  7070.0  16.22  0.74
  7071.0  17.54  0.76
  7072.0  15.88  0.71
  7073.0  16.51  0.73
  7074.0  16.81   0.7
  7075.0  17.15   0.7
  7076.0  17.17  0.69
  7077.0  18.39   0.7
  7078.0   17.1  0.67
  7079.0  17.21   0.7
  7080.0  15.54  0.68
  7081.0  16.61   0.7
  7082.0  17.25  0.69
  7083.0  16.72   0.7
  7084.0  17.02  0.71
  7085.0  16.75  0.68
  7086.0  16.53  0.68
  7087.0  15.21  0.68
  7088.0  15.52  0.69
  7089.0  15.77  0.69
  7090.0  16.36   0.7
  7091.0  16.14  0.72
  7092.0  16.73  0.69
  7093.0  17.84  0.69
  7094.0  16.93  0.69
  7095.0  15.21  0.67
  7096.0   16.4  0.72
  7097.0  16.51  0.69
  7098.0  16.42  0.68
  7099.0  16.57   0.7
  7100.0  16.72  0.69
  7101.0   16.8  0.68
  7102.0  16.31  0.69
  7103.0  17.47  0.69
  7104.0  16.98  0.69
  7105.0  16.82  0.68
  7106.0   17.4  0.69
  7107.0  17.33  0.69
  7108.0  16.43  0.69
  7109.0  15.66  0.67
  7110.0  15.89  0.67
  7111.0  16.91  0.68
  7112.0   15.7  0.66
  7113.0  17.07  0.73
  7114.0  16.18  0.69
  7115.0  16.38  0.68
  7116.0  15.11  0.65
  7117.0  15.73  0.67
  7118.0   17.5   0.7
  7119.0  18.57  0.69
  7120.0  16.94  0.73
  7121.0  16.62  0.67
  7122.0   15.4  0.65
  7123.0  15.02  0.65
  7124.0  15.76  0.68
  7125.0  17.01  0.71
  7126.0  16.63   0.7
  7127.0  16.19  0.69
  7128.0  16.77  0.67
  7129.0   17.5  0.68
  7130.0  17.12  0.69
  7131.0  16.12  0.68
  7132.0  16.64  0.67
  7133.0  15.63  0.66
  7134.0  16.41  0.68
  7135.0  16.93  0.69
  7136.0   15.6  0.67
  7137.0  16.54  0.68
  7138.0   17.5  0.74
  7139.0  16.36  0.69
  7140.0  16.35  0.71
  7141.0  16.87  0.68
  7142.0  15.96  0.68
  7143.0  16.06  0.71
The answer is 0.3 angstroms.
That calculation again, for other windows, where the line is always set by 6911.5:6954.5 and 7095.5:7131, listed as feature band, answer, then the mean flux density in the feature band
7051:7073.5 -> -0.09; 16.7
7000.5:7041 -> -0.33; 16.8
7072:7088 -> -0.12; 16.7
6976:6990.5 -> -0.01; 16.8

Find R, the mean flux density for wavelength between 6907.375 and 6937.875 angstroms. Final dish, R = 16.9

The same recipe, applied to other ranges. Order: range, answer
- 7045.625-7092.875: 16.7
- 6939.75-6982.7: 16.7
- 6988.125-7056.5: 16.9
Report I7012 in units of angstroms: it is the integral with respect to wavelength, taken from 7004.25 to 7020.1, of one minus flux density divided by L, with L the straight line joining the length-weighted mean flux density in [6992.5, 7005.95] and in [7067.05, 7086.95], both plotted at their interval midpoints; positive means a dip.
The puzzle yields 0.4 angstroms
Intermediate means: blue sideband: 17.2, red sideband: 16.8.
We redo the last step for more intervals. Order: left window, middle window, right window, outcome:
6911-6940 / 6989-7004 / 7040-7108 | -0.24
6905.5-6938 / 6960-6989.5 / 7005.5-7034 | 0.12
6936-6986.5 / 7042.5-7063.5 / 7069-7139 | -0.40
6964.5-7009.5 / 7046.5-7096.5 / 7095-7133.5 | -0.18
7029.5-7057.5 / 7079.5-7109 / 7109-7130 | 0.01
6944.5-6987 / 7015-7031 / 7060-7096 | -0.15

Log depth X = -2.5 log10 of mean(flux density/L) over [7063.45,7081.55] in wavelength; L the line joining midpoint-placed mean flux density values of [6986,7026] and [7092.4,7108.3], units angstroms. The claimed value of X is 0.00 mag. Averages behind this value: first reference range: 16.9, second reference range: 16.8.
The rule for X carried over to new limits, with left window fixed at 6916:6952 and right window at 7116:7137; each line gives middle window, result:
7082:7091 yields 0.017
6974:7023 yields -0.010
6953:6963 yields 0.022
